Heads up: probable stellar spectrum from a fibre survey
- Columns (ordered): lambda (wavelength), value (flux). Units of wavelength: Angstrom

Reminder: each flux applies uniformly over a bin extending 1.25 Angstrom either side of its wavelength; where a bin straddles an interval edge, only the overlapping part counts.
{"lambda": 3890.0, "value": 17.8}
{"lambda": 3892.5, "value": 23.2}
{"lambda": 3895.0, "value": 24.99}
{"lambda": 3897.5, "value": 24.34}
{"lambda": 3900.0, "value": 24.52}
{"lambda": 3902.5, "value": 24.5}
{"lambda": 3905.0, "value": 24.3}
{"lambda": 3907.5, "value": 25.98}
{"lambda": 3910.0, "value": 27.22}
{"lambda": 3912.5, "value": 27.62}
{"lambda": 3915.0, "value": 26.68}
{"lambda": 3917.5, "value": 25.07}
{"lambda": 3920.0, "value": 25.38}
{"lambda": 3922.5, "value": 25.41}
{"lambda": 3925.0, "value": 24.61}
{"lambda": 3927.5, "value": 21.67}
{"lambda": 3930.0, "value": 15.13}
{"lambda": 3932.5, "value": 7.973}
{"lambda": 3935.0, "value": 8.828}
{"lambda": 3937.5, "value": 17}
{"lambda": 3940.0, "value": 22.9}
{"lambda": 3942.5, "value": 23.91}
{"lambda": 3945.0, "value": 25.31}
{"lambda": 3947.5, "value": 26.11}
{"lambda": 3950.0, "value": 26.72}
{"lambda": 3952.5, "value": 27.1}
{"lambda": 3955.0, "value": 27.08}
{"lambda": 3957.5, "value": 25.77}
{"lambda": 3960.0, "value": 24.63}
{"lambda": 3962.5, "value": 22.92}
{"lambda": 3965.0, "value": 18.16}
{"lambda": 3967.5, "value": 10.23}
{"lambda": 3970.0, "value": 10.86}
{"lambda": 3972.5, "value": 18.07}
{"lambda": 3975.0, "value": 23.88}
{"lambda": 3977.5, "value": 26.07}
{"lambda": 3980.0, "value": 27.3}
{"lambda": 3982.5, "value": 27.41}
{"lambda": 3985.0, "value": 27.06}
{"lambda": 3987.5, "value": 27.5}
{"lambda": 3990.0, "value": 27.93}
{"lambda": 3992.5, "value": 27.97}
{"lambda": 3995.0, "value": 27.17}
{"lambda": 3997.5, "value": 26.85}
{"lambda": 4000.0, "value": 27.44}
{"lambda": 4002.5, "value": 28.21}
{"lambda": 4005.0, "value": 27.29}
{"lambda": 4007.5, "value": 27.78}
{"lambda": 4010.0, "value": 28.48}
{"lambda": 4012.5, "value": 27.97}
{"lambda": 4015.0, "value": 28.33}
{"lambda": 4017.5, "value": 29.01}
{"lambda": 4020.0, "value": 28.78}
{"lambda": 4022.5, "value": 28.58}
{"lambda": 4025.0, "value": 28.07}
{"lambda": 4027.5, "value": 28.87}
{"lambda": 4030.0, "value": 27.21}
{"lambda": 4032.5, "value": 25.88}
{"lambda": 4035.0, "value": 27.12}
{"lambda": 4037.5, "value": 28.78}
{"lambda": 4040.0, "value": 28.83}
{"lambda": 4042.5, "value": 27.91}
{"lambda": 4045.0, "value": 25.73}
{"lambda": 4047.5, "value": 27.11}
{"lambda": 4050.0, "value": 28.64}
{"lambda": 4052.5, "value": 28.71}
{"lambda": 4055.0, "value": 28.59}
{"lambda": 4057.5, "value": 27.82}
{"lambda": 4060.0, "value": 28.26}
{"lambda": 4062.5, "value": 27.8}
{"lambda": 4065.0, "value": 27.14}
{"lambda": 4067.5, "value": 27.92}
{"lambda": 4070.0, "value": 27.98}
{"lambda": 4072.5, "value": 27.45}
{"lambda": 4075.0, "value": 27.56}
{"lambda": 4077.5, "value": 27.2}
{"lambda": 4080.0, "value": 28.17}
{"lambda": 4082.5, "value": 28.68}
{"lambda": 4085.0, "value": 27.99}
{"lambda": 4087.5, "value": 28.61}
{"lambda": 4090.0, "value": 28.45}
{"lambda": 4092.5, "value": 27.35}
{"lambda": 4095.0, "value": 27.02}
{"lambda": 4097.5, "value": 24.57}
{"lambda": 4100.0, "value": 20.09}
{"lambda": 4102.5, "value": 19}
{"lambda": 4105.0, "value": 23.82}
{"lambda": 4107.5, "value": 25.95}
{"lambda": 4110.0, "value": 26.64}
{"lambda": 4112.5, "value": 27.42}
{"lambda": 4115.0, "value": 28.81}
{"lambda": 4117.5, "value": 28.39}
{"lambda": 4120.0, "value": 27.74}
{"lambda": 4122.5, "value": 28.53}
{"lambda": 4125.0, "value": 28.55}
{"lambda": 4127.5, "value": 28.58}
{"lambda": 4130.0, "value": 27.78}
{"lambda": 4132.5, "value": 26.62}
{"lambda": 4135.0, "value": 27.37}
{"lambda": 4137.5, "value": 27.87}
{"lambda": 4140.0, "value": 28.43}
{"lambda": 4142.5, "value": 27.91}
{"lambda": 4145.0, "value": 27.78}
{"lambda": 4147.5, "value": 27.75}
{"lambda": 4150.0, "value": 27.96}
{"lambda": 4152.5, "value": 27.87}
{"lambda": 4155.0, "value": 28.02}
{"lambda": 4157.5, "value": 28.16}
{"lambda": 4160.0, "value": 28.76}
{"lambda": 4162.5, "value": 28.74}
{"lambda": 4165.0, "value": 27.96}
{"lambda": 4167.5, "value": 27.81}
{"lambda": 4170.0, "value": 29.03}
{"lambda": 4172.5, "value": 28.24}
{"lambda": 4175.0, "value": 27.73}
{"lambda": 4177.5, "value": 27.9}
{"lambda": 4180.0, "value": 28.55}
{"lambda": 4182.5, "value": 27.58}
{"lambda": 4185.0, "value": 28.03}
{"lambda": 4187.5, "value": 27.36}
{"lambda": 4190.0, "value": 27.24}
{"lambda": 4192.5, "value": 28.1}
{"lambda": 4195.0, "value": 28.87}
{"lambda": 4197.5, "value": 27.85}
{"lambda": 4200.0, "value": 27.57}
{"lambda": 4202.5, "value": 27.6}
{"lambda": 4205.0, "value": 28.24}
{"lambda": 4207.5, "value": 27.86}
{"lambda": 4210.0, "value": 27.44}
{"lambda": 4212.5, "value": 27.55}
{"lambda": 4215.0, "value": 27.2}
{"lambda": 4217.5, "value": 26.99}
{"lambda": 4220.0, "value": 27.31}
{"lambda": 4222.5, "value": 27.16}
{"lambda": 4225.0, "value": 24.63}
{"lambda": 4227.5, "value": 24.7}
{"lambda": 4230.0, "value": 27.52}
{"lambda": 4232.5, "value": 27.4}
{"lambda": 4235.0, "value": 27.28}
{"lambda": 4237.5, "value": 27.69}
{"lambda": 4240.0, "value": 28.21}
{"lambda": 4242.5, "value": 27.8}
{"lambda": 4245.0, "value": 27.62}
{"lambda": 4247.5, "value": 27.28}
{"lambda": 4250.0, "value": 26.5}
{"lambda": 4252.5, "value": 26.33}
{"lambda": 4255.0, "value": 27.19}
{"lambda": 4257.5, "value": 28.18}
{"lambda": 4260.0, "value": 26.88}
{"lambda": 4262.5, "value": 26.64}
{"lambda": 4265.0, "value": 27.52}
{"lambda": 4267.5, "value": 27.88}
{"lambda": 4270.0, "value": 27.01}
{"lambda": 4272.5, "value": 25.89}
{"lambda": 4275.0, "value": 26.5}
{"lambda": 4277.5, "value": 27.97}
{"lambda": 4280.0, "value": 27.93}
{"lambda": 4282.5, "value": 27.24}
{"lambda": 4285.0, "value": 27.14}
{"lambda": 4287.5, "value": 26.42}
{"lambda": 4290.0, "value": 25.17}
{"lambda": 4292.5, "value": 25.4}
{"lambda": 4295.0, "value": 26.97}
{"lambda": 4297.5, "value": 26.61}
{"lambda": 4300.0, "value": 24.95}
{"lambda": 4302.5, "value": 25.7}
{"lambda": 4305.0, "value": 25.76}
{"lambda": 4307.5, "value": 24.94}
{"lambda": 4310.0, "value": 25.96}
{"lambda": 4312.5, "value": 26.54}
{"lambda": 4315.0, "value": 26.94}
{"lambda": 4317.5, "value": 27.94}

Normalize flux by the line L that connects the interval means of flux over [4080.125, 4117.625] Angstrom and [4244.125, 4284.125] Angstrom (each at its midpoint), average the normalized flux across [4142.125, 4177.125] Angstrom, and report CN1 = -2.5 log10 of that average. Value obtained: -0.063 mag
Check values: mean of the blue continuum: 26.2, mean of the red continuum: 27.2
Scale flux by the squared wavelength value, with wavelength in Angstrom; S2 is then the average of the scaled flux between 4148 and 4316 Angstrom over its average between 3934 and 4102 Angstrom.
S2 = 1.16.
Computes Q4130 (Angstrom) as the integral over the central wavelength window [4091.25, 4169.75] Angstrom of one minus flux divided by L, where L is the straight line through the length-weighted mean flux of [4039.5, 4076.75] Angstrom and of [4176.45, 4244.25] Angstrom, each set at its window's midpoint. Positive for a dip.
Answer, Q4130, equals 1.5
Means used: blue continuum 27.8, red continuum 27.5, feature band 27.1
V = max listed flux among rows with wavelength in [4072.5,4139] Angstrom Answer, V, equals 28.81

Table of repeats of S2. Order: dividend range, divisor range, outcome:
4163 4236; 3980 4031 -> 1.09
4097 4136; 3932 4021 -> 1.16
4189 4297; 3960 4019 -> 1.23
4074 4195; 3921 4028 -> 1.23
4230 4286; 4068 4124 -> 1.10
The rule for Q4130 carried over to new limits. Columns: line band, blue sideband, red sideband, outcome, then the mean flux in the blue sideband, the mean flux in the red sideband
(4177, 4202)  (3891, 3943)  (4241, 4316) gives -2.20 Angstrom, 22.4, 26.7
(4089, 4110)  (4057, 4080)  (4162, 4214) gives 2.39 Angstrom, 27.7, 27.9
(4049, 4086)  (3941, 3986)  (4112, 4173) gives -2.76 Angstrom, 23.2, 28.1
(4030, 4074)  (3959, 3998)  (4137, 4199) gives -4.52 Angstrom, 23.3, 28.1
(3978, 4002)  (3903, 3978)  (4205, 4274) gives -4.69 Angstrom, 22.1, 27.1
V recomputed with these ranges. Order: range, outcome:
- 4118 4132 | 28.58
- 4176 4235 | 28.87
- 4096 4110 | 26.64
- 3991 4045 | 29.01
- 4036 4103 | 28.83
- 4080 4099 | 28.68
